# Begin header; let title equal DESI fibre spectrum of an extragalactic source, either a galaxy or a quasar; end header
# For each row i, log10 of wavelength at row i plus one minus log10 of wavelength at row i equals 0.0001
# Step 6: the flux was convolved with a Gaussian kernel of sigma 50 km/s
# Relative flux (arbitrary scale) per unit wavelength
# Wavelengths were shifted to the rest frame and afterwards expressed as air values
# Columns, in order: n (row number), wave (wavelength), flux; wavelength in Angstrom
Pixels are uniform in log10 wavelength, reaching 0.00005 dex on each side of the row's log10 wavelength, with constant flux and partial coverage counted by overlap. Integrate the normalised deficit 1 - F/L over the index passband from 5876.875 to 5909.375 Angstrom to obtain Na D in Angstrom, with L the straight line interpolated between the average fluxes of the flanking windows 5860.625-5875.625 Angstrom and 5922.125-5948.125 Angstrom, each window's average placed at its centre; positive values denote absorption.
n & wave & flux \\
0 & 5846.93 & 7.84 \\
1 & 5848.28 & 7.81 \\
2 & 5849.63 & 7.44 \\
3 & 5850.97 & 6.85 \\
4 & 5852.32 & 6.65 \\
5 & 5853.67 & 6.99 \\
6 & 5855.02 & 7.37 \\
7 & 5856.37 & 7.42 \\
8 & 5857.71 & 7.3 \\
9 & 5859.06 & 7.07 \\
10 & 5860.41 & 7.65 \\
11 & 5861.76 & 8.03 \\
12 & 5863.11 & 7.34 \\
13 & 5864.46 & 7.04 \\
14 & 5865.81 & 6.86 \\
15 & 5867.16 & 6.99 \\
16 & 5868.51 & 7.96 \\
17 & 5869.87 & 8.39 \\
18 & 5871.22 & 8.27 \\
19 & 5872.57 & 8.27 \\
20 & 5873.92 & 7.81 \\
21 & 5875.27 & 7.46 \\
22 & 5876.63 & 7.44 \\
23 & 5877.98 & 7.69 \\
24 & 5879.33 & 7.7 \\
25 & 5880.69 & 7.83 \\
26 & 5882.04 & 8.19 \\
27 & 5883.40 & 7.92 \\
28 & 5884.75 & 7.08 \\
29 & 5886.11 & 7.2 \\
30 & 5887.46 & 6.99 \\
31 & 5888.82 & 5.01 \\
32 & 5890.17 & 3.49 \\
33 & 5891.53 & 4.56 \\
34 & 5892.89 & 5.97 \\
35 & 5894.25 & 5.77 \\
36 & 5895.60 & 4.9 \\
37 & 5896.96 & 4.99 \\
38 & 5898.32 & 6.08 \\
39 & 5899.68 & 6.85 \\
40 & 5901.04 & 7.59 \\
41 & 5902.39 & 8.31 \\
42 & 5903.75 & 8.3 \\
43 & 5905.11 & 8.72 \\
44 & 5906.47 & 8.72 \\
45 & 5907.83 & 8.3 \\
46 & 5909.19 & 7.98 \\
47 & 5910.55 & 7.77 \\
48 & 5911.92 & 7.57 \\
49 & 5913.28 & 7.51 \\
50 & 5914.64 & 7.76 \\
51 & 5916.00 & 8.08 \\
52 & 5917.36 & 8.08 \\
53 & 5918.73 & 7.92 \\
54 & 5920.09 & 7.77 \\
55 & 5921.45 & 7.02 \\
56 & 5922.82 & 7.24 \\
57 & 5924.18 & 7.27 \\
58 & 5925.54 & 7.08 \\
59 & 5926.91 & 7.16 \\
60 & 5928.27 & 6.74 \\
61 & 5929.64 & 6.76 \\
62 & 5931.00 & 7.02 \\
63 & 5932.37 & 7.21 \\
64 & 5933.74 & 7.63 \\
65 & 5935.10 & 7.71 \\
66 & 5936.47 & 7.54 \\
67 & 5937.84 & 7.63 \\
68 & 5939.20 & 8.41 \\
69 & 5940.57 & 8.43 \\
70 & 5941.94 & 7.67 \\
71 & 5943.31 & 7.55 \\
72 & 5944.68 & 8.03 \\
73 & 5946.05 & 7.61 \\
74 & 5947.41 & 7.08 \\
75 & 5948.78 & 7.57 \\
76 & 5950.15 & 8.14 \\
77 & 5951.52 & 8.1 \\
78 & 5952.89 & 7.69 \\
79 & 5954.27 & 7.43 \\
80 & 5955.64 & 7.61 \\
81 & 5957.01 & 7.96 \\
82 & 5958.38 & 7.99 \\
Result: 2.9 Angstrom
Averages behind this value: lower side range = 7.68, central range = 6.91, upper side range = 7.46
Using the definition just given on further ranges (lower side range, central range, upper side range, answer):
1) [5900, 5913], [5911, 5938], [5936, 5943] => 1.91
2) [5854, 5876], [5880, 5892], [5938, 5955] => 1.76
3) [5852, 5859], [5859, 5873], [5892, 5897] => -1.99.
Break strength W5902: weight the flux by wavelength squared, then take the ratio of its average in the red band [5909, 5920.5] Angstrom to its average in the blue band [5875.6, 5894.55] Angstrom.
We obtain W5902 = 1.19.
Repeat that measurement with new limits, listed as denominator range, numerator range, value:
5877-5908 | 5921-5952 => 1.11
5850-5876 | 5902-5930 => 1.05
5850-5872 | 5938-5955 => 1.09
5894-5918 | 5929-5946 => 1.04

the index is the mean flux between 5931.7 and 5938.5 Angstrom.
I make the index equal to 7.54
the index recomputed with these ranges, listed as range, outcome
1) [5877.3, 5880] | 7.71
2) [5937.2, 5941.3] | 8.16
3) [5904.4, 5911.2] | 8.3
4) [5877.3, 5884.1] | 7.87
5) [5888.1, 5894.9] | 4.96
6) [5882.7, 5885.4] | 7.51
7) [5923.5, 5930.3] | 7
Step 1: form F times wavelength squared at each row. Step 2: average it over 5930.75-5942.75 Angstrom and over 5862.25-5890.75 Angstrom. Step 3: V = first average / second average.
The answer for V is 1.08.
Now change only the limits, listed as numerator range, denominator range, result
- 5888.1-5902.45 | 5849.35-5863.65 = 0.79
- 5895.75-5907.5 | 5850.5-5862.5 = 1.03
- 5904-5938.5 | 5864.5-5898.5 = 1.13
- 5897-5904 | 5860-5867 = 0.99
